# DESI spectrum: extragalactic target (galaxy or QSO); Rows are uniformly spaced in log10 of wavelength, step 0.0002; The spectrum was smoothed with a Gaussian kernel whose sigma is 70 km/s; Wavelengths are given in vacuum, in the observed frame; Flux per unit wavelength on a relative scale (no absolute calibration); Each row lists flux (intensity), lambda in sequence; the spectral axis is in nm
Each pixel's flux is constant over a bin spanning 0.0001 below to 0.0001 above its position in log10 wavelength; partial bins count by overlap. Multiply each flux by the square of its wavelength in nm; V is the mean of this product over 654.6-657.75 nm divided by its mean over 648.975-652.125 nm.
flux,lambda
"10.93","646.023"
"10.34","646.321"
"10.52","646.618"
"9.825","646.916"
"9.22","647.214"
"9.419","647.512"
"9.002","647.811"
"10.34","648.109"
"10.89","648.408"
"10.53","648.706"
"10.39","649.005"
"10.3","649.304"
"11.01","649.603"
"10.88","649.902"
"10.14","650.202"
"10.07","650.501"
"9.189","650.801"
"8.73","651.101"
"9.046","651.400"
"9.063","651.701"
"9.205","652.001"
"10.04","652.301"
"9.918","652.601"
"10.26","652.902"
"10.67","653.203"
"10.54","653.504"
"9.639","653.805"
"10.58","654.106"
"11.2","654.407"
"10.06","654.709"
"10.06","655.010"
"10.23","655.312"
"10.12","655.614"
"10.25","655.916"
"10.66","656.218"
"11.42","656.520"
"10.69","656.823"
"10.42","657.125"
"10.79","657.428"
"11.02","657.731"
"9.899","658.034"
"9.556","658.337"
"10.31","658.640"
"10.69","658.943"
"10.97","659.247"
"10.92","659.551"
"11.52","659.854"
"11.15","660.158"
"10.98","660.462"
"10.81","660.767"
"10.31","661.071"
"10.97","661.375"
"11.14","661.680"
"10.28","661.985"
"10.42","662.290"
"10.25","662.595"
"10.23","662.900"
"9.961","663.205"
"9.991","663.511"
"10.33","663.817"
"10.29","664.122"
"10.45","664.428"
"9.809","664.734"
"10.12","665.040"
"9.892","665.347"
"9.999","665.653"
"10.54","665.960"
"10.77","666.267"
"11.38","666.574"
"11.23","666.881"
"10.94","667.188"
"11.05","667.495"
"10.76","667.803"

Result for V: 1.1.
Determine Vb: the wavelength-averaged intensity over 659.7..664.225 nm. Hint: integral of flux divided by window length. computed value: 10.6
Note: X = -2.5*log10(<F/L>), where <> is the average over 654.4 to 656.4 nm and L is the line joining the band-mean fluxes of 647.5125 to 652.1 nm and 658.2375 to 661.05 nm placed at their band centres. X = 0.01 mag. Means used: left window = 9.91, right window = 10.8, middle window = 10.3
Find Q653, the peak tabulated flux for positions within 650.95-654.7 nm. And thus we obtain 11.2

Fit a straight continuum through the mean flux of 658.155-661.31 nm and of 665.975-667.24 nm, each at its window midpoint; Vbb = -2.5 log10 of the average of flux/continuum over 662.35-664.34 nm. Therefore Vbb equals 0.07 mag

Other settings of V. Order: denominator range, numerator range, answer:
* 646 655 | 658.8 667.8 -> 1.10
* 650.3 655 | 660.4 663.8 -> 1.09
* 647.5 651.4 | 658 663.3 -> 1.09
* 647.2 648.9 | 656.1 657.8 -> 1.12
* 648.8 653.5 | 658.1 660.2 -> 1.10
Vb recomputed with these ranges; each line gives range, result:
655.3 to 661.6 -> 10.7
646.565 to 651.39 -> 9.99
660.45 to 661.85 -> 10.8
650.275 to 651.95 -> 9.26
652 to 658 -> 10.4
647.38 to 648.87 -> 10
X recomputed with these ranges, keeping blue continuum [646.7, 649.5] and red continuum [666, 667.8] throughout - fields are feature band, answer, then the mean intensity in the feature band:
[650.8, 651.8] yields 0.14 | 8.97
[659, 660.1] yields -0.05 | 11.1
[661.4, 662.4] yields 0.01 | 10.7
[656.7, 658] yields -0.02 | 10.7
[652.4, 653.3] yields 0.00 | 10.2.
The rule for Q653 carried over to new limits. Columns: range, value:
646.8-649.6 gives 10.89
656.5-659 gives 11.42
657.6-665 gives 11.52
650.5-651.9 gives 10.07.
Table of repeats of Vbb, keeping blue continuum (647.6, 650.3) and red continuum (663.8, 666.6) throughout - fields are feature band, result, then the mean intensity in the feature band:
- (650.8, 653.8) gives 0.072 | 9.69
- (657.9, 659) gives 0.028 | 10.1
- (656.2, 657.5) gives -0.048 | 10.8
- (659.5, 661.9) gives -0.064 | 11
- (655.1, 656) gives 0.017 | 10.2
